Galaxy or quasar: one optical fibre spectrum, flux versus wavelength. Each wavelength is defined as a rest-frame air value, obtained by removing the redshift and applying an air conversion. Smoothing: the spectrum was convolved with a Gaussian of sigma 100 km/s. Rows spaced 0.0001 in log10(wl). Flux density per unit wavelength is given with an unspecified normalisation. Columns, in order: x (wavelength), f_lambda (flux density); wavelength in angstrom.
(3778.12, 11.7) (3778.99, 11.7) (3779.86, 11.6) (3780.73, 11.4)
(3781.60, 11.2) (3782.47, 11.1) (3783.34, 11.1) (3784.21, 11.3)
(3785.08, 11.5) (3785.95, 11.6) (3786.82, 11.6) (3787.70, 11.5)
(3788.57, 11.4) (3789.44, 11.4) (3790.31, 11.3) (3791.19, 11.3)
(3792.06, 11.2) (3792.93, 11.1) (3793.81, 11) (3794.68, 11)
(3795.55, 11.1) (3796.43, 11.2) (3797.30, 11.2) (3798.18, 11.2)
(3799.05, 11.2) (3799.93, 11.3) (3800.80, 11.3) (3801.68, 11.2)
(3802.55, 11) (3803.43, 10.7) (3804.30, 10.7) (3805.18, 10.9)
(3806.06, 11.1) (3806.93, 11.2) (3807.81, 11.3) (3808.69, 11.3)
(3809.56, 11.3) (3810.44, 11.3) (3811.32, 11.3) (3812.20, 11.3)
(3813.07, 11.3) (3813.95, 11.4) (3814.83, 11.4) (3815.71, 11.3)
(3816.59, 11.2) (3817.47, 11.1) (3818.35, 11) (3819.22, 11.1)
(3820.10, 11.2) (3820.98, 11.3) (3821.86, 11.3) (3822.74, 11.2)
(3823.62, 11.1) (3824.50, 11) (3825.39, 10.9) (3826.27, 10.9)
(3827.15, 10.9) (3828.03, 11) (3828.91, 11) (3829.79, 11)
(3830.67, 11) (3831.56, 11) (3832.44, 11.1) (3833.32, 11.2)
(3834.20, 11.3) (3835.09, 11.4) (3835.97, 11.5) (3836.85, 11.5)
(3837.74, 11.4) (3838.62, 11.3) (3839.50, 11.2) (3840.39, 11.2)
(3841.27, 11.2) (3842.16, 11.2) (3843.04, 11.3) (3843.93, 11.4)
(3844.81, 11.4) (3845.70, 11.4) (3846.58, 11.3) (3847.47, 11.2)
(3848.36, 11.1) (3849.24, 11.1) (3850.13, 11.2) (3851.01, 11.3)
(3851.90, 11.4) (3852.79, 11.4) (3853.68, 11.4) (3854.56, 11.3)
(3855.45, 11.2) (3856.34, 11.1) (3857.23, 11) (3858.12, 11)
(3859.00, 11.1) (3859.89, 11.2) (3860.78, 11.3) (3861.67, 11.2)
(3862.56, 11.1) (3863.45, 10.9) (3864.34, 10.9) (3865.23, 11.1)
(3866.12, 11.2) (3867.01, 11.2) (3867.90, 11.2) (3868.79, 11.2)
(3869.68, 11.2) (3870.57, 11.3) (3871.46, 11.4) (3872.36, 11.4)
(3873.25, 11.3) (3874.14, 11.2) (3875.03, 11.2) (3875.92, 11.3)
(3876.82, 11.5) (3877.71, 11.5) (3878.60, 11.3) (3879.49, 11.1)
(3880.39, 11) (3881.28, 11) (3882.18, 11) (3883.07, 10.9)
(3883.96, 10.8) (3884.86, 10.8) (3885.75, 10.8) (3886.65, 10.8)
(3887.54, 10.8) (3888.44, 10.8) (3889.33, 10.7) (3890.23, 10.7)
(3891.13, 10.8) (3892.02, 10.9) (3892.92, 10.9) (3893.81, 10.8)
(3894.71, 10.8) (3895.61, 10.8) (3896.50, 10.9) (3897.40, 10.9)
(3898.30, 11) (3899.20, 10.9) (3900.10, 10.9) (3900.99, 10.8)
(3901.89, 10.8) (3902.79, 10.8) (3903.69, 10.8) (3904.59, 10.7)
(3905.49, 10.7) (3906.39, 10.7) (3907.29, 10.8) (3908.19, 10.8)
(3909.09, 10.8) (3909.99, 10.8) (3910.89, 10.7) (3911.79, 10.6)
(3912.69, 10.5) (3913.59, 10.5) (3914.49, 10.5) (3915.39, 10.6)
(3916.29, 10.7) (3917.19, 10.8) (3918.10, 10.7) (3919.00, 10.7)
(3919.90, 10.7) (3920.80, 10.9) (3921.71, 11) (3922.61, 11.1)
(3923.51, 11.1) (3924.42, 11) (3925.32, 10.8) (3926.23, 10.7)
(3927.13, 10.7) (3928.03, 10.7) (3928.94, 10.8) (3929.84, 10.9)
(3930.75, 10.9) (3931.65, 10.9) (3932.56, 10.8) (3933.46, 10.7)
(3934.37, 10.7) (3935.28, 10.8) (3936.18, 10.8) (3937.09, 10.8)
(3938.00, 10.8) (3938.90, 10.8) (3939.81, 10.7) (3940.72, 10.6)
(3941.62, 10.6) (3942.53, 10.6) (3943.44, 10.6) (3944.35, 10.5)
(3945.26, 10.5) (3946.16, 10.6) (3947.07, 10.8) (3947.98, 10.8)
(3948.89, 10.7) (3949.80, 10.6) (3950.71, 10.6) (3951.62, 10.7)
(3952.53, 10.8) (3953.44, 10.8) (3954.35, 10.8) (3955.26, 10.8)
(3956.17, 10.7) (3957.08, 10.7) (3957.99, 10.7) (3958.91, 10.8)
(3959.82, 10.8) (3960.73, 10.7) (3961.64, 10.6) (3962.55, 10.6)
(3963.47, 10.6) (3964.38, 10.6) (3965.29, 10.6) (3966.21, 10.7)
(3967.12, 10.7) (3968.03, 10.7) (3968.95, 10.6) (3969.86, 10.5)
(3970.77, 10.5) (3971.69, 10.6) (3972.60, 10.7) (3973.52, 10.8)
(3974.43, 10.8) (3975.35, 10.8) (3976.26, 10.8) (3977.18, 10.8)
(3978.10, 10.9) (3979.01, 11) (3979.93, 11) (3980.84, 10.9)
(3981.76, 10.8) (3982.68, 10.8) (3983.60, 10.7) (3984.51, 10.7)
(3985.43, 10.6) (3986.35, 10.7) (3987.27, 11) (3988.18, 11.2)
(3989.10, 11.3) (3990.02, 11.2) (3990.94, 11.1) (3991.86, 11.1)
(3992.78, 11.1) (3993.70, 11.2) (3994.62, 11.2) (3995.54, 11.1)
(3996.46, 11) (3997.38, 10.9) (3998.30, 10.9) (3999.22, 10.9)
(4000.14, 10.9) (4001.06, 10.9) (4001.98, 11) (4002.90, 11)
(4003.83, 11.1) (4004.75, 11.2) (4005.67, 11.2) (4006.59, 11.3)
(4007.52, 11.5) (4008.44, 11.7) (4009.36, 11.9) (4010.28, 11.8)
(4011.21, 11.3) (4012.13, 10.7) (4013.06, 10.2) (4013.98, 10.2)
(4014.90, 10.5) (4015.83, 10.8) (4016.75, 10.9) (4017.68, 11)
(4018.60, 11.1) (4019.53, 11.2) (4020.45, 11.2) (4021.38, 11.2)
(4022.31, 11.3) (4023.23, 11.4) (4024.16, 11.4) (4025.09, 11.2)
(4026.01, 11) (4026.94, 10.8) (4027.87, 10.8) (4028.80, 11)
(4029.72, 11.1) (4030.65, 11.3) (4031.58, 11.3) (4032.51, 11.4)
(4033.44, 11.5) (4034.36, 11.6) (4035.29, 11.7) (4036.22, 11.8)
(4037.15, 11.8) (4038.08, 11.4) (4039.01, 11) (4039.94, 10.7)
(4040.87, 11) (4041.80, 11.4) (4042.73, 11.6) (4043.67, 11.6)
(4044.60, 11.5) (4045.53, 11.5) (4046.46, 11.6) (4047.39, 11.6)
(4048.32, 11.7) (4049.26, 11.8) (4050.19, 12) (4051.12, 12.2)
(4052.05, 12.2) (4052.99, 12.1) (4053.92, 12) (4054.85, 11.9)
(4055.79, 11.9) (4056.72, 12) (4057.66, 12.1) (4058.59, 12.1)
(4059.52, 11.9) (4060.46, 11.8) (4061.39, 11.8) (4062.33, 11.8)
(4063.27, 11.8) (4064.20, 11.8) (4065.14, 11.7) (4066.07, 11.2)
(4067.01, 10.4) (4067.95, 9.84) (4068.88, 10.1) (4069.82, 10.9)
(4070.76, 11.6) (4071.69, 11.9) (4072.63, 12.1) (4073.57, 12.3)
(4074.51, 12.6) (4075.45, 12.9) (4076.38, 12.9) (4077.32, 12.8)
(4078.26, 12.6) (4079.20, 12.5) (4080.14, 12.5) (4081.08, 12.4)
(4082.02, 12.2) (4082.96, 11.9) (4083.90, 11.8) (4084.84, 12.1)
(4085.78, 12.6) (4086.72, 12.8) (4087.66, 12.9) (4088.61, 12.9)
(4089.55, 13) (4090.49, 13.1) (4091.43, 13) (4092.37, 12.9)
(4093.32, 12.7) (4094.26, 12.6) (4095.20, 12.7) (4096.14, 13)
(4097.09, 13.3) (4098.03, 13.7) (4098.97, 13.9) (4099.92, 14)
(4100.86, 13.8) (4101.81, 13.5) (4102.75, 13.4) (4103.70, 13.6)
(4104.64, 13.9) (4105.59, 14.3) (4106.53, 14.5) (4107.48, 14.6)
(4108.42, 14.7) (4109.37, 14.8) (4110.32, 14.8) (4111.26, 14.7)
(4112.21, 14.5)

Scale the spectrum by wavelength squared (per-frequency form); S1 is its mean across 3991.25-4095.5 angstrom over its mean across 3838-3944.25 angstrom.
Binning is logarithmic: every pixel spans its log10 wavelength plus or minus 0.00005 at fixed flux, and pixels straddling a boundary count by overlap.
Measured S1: 1.1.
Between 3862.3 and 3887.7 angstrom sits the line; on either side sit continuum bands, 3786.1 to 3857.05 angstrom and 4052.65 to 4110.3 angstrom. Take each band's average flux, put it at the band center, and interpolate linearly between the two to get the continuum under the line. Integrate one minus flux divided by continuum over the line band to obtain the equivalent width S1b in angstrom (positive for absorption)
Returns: 0.8 angstrom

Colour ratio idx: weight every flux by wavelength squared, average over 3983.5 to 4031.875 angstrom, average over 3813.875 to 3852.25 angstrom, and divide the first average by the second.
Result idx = 1.08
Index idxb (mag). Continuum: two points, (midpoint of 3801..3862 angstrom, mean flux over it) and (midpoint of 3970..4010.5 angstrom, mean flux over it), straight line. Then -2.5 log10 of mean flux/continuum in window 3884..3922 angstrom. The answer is 0.03 mag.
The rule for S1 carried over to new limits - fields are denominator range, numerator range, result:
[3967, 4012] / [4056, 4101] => 1.17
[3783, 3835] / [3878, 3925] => 1.02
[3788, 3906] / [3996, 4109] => 1.19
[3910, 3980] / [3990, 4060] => 1.10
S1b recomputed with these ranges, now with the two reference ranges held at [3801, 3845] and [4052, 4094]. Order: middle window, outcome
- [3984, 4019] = 2.4 angstrom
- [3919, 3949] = 2.1 angstrom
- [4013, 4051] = 2.2 angstrom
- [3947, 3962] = 1.2 angstrom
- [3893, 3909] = 0.9 angstrom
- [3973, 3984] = 0.8 angstrom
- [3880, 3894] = 0.7 angstrom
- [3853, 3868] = 0.2 angstrom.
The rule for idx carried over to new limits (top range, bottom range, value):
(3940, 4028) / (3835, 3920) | 1.04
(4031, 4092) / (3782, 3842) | 1.21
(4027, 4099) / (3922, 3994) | 1.17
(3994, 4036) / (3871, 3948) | 1.08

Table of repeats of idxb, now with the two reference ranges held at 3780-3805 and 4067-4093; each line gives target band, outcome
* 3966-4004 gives 0.097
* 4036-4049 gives 0.061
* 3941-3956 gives 0.106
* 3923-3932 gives 0.081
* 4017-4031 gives 0.085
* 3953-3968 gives 0.107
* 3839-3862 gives 0.018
